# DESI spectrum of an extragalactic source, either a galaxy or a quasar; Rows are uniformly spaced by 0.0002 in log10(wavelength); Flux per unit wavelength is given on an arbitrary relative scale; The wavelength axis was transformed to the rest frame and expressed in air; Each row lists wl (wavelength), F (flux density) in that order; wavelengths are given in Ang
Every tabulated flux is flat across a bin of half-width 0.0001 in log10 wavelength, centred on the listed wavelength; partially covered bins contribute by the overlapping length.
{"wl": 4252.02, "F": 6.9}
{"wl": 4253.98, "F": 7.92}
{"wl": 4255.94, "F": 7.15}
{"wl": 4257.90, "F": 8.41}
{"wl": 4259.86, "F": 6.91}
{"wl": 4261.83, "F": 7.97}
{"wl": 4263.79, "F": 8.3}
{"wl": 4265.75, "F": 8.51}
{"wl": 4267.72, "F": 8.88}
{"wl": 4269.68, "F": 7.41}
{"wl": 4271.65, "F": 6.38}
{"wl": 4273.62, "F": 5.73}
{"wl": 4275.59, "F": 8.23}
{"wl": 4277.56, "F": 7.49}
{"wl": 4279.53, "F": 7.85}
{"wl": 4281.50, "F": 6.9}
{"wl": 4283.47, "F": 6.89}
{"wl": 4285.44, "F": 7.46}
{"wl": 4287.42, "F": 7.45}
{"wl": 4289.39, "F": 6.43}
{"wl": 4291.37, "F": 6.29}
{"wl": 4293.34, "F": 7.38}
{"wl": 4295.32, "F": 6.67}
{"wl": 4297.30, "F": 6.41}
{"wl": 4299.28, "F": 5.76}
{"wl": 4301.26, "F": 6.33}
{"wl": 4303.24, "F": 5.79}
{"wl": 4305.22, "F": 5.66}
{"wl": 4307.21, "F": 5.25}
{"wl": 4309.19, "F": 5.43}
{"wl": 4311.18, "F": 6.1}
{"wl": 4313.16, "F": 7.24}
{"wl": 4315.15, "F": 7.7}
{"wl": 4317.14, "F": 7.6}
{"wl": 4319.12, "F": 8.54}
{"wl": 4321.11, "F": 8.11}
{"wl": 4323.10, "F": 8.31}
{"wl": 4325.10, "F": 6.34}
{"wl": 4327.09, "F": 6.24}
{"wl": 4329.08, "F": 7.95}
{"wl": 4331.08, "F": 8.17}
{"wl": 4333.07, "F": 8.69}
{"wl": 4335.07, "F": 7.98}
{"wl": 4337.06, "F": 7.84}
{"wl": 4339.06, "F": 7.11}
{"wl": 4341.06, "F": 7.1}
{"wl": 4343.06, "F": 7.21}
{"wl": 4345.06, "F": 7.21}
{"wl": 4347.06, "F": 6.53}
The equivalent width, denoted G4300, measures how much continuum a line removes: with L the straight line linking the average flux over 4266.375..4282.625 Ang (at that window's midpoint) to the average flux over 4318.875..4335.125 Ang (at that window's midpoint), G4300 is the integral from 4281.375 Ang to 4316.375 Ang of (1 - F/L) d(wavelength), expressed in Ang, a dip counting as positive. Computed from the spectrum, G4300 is 4.9 Ang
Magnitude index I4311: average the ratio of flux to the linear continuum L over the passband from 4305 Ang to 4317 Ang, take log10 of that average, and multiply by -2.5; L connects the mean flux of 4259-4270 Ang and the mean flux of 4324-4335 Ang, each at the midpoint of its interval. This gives 0.203 mag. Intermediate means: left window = 8.04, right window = 7.52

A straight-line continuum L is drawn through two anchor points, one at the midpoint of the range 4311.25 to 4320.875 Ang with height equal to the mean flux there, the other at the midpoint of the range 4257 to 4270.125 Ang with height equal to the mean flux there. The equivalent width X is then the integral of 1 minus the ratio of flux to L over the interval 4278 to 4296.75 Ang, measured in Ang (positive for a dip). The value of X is 2.0 Ang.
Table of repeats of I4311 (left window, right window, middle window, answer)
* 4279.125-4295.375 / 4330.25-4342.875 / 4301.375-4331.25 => 0.086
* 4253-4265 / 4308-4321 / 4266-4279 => 0.029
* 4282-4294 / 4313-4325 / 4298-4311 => 0.280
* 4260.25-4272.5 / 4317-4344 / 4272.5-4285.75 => 0.091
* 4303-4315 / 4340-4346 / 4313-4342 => -0.157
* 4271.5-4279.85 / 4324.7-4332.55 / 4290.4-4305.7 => 0.148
